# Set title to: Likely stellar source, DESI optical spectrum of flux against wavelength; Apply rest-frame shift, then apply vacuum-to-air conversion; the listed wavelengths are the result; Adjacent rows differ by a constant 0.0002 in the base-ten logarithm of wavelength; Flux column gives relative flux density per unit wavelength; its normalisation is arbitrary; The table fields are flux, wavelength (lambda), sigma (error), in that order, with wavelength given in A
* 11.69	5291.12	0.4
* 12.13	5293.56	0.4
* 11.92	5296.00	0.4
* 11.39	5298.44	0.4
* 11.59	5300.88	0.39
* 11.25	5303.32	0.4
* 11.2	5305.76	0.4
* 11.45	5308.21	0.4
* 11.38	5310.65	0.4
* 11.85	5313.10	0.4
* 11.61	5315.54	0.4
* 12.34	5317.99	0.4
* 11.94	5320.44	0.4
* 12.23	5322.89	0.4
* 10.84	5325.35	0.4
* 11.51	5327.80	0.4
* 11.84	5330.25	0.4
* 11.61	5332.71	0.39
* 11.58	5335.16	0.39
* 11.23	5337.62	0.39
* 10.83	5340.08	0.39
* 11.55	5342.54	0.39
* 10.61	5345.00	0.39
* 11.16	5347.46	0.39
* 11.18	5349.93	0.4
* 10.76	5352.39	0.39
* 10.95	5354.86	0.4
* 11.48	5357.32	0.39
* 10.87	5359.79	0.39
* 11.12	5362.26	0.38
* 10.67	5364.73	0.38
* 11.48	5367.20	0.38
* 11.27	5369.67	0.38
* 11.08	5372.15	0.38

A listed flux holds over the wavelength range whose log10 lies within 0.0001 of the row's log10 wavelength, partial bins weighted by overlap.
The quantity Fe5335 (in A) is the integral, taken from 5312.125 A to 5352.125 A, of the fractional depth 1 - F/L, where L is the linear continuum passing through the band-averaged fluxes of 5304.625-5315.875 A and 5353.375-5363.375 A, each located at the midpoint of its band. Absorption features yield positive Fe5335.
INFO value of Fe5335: -0.6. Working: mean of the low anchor 11.5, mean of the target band 11.5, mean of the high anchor 11.1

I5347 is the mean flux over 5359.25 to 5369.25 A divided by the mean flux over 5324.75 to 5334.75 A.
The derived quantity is 0.96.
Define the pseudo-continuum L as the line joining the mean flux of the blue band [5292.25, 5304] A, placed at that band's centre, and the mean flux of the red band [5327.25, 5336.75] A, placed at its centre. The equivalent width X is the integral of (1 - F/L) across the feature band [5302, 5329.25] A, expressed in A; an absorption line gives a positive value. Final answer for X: 0.1 A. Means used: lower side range 11.7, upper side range 11.6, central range 11.6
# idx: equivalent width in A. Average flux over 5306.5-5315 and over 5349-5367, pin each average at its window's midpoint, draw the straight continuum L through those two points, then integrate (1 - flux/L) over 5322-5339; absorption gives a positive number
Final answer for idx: -0.3 A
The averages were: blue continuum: 11.5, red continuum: 11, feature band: 11.5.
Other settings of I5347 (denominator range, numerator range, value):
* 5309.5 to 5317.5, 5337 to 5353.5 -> 0.94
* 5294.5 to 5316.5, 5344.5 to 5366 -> 0.95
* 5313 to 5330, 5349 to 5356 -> 0.93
